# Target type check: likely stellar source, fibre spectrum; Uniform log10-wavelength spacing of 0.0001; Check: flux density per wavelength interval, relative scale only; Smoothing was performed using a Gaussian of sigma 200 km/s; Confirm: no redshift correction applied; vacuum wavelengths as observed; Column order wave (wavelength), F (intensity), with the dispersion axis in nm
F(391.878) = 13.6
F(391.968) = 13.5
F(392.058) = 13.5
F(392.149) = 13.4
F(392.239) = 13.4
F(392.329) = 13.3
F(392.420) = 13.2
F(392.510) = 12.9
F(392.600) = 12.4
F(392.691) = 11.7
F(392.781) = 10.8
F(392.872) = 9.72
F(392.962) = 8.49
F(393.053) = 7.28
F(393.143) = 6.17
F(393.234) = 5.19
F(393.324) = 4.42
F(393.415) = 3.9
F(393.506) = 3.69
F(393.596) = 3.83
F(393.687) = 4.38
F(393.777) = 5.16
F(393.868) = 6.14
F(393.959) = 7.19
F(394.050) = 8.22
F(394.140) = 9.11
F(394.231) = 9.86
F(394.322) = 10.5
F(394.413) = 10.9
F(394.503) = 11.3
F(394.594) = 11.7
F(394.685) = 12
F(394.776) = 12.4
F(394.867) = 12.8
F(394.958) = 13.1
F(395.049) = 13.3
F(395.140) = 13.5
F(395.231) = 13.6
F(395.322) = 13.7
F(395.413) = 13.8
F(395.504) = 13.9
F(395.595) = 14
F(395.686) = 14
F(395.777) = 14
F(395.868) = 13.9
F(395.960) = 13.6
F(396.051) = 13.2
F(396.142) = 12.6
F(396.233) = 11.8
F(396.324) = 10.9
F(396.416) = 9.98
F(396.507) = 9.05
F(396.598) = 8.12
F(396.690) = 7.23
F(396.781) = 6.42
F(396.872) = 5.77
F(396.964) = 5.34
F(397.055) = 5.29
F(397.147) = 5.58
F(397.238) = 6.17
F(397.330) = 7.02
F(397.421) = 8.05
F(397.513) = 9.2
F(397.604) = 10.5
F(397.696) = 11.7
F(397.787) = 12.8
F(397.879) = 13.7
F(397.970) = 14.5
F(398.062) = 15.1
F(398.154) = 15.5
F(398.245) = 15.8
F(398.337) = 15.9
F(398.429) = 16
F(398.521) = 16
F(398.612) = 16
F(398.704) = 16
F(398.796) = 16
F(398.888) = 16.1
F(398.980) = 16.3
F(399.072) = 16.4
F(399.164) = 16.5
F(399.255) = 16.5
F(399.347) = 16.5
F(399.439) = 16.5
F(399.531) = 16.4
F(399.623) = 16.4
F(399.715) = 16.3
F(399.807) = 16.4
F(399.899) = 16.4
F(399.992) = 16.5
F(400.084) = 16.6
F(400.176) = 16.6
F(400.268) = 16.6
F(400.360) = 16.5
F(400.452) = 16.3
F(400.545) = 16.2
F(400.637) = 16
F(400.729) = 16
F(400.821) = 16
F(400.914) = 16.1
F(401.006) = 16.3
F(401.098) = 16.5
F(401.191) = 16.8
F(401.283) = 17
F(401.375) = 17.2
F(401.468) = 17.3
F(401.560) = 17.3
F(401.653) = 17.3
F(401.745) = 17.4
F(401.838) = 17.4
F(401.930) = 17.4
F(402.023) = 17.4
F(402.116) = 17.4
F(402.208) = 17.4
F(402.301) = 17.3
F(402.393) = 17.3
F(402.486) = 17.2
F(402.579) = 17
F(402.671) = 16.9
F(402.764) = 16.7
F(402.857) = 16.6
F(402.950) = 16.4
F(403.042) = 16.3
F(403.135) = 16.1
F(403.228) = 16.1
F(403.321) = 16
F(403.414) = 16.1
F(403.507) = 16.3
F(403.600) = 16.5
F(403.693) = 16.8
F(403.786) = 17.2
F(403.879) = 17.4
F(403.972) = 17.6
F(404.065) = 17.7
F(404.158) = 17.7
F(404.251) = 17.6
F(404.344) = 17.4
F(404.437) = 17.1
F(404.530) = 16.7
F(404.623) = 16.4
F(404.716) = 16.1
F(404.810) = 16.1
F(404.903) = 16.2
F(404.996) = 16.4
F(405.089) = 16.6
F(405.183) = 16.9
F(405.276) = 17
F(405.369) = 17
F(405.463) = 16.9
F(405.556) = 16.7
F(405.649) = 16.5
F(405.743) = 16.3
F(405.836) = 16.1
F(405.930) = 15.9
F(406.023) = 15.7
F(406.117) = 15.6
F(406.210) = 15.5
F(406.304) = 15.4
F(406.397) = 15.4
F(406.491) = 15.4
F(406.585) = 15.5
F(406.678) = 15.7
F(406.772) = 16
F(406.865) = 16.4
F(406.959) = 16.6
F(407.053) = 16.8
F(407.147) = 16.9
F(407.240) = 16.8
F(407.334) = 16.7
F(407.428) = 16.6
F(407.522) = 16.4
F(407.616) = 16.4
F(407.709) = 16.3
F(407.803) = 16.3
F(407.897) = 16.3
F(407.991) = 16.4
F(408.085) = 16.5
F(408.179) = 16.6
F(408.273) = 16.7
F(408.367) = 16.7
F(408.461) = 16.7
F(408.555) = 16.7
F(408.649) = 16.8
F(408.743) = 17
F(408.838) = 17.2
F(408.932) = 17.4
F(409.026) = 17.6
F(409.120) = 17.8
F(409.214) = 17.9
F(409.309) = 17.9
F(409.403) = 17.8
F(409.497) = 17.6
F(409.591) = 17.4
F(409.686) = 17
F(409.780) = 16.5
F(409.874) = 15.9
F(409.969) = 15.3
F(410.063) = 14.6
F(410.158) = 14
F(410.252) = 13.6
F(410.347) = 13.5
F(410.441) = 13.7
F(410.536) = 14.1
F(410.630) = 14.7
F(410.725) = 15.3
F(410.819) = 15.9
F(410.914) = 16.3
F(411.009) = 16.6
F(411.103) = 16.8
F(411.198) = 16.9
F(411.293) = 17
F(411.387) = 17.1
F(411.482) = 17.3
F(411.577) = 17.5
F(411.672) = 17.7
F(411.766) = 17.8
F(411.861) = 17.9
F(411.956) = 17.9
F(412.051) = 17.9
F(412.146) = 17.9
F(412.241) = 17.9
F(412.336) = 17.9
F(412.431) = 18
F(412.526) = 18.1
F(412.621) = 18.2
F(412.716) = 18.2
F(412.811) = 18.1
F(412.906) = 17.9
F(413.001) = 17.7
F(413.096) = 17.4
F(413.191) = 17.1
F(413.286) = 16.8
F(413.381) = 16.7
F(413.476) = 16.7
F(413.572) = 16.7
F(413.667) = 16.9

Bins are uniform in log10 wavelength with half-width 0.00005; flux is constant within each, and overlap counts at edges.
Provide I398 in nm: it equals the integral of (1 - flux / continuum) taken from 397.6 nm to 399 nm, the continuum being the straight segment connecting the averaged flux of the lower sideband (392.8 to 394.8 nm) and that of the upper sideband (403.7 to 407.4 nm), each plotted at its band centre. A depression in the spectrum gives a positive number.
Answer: -0.48 nm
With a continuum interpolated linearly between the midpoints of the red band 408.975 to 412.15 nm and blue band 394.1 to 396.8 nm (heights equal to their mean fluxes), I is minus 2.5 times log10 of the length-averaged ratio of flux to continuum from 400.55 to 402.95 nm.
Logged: -0.22 mag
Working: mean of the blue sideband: 11.9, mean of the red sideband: 16.5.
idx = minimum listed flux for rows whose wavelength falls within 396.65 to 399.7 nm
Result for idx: 5.29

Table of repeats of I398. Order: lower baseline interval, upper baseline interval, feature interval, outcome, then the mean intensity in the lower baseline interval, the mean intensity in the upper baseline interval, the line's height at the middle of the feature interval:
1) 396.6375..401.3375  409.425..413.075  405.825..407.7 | -0.05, 14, 16.7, 15.7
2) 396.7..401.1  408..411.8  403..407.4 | -0.32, 14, 16.4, 15.4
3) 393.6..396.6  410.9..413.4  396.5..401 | -0.35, 11.2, 17.5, 12.6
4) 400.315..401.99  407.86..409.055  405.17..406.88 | 0.07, 16.7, 16.8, 16.8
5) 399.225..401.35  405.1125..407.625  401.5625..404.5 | -0.12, 16.4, 16.3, 16.3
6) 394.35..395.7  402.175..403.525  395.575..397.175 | 0.41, 12.9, 16.6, 13.5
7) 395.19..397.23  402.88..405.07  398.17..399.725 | -0.42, 10.6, 16.7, 12.8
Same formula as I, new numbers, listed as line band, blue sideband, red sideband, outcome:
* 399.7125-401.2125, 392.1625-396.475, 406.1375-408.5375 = -0.228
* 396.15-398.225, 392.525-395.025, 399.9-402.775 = 0.273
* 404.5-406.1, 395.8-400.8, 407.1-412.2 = -0.075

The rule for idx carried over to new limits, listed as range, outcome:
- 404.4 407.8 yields 15.4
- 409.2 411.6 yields 13.5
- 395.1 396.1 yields 13.2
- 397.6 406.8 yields 10.5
